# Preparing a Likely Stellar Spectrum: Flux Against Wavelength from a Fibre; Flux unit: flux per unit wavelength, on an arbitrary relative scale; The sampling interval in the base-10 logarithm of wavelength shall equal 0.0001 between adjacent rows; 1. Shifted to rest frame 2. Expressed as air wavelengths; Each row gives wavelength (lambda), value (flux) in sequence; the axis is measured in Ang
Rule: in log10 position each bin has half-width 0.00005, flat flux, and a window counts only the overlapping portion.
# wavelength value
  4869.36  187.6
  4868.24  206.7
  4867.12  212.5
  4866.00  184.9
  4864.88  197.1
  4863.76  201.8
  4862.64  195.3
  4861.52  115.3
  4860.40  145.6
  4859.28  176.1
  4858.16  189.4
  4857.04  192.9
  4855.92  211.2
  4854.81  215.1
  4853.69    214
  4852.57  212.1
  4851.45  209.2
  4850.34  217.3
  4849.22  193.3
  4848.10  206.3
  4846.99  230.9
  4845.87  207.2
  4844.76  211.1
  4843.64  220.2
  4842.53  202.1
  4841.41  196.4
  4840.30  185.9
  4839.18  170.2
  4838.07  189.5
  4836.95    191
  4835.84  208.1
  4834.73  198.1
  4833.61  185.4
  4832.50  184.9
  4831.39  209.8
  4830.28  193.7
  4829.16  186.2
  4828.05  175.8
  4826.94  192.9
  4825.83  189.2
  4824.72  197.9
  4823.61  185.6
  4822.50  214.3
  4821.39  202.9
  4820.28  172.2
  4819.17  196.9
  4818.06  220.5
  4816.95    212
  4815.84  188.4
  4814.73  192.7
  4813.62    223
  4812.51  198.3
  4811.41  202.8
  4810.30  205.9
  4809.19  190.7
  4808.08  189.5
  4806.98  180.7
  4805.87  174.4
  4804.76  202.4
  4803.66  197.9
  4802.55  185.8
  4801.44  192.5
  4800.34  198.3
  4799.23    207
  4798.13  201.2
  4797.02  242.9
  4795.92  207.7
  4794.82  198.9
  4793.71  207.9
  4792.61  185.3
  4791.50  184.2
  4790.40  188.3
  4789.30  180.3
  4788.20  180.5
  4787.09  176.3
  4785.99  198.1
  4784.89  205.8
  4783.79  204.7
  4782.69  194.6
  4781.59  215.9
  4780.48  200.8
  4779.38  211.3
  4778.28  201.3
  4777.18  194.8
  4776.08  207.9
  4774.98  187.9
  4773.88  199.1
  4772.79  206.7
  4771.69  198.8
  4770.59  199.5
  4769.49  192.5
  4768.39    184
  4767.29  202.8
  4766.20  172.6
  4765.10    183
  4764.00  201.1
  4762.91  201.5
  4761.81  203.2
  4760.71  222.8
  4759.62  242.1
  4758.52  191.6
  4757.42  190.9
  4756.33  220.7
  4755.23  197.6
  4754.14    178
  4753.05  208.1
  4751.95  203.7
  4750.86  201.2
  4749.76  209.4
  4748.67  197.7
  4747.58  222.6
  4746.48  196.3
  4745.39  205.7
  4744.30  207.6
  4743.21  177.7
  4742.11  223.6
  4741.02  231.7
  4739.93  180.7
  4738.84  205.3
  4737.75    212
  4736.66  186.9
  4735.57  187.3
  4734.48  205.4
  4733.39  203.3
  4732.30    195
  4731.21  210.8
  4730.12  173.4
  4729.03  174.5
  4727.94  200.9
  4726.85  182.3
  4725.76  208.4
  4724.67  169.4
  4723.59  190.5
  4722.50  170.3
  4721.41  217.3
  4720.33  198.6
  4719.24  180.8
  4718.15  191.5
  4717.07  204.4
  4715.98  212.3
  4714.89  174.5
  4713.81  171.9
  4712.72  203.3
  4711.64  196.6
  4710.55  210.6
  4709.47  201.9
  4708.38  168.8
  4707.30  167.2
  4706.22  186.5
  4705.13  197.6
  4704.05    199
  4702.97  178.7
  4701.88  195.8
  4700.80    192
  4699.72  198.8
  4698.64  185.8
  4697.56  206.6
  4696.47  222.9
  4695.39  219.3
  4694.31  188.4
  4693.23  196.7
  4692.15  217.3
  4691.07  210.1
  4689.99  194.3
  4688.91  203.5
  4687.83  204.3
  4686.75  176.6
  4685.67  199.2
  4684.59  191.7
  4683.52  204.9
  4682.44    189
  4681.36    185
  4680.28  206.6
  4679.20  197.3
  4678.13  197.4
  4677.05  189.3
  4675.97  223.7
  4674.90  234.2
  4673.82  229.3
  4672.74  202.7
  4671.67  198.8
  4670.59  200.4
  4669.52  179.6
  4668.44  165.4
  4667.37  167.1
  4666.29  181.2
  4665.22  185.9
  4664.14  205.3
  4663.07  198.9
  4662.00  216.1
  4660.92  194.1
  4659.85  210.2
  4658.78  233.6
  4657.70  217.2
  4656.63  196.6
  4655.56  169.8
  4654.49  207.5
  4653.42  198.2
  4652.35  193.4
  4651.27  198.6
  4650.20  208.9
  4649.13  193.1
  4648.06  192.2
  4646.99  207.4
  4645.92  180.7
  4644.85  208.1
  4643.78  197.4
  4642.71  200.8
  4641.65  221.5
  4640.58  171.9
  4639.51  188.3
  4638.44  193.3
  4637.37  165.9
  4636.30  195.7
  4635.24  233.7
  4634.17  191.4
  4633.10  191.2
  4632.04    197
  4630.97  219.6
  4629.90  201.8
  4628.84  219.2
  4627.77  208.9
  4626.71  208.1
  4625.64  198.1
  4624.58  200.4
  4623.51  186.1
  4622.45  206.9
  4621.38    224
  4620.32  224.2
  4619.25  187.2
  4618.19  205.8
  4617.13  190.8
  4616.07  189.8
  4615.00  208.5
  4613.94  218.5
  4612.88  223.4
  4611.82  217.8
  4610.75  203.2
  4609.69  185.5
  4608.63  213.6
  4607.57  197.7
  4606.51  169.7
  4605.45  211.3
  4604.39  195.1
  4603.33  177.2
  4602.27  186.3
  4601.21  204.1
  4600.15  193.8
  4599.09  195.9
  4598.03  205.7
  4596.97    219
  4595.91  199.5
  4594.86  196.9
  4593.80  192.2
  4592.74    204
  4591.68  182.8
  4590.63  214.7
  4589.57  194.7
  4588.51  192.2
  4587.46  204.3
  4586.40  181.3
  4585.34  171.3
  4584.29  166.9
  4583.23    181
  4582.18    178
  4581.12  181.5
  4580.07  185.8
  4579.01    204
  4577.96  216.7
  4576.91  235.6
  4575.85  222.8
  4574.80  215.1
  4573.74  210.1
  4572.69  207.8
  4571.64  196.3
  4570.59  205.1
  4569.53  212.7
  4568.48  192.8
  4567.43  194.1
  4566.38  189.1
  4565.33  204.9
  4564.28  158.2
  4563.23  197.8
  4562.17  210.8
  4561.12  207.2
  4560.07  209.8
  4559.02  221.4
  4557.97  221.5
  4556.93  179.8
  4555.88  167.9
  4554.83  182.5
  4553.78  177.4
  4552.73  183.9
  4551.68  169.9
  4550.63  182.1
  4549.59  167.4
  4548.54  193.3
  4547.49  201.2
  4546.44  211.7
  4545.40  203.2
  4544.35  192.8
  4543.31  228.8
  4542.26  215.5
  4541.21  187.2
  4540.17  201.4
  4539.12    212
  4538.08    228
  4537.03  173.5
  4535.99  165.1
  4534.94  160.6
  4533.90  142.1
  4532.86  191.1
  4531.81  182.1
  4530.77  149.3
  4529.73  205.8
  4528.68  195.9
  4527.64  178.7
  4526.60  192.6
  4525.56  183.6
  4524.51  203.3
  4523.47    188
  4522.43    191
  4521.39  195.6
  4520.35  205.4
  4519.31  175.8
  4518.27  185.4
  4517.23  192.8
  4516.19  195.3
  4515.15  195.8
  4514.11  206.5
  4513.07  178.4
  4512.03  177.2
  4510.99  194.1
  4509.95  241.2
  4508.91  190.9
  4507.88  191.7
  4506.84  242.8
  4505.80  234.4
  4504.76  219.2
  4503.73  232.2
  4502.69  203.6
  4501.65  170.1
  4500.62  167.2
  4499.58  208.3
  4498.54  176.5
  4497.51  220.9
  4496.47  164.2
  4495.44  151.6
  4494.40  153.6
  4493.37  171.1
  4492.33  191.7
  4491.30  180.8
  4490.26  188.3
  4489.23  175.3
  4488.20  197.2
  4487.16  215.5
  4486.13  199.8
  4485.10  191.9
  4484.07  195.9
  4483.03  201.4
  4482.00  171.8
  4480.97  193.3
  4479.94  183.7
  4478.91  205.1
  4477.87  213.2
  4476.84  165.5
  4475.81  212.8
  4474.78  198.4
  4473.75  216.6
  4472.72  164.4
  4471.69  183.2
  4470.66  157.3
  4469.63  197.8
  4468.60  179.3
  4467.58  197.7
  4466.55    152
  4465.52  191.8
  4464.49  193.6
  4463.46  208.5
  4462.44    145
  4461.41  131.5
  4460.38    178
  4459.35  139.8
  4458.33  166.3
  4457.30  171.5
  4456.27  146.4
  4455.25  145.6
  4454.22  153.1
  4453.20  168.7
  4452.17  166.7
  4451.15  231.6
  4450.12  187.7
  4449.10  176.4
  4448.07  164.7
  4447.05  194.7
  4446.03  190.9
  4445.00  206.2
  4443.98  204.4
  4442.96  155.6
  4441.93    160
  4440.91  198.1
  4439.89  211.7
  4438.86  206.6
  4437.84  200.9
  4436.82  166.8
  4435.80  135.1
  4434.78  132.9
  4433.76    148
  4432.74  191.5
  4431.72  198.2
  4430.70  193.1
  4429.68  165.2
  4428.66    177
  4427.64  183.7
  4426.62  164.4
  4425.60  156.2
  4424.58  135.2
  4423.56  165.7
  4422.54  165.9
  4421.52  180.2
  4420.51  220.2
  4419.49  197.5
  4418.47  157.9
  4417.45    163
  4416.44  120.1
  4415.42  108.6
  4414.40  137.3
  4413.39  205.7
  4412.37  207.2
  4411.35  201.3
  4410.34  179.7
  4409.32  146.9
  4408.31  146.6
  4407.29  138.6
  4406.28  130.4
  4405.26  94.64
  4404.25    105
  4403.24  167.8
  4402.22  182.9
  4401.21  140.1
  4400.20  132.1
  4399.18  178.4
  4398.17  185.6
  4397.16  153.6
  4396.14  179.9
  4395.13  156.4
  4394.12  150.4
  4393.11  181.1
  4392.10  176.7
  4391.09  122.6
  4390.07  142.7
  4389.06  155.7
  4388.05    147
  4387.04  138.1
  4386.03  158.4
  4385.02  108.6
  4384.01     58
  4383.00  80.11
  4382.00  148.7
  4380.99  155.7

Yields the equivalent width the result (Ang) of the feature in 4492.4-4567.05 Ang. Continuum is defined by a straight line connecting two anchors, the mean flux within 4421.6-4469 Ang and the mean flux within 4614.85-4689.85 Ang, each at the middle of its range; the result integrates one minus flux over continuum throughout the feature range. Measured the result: -3.19 Ang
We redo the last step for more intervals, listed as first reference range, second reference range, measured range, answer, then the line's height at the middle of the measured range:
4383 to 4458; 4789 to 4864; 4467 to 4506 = -5.0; 169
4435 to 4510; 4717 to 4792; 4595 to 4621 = -1.3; 191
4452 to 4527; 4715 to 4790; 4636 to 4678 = -0.8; 194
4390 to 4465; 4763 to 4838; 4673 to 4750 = -3.4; 190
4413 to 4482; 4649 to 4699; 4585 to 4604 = -0.4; 192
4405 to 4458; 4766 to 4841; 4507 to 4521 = -1.6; 176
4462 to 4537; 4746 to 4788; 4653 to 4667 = -0.3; 196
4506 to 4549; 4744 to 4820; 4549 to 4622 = -0.8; 195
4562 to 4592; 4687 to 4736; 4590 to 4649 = -1.3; 196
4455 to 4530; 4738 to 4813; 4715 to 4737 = 0.5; 198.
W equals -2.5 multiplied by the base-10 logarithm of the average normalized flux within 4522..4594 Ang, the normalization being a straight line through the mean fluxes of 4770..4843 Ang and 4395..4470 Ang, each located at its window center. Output -0.088 mag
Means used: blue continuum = 169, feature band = 194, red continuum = 197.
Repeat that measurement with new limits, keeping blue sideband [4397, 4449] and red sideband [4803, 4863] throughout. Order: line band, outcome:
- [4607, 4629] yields -0.14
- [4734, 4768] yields -0.07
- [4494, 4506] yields -0.11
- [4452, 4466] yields 0.04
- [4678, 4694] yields -0.07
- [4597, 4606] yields -0.10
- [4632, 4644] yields -0.08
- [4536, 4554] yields -0.11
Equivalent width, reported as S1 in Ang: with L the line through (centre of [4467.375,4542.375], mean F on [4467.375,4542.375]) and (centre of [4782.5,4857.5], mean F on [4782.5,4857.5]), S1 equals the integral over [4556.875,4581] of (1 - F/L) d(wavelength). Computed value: -1.5 Ang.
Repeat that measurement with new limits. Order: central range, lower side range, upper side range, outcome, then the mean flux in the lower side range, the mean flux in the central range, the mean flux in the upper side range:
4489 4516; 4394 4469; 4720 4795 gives -2.85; 169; 194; 198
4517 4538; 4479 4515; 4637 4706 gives 1.17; 194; 184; 198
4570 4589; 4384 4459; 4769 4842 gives -2.12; 165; 198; 196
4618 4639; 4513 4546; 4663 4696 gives -0.76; 191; 203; 198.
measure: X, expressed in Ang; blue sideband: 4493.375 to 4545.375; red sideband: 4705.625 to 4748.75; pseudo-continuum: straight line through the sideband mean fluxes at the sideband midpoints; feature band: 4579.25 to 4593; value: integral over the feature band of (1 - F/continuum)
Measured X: 0.4 Ang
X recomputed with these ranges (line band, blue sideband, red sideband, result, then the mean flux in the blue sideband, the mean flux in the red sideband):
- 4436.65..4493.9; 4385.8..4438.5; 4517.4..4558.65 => -3.4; 161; 189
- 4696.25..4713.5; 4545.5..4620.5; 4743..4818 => 0.4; 197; 199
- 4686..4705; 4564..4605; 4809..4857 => -0.1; 197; 200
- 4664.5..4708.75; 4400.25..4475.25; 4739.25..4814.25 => -1.0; 170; 200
